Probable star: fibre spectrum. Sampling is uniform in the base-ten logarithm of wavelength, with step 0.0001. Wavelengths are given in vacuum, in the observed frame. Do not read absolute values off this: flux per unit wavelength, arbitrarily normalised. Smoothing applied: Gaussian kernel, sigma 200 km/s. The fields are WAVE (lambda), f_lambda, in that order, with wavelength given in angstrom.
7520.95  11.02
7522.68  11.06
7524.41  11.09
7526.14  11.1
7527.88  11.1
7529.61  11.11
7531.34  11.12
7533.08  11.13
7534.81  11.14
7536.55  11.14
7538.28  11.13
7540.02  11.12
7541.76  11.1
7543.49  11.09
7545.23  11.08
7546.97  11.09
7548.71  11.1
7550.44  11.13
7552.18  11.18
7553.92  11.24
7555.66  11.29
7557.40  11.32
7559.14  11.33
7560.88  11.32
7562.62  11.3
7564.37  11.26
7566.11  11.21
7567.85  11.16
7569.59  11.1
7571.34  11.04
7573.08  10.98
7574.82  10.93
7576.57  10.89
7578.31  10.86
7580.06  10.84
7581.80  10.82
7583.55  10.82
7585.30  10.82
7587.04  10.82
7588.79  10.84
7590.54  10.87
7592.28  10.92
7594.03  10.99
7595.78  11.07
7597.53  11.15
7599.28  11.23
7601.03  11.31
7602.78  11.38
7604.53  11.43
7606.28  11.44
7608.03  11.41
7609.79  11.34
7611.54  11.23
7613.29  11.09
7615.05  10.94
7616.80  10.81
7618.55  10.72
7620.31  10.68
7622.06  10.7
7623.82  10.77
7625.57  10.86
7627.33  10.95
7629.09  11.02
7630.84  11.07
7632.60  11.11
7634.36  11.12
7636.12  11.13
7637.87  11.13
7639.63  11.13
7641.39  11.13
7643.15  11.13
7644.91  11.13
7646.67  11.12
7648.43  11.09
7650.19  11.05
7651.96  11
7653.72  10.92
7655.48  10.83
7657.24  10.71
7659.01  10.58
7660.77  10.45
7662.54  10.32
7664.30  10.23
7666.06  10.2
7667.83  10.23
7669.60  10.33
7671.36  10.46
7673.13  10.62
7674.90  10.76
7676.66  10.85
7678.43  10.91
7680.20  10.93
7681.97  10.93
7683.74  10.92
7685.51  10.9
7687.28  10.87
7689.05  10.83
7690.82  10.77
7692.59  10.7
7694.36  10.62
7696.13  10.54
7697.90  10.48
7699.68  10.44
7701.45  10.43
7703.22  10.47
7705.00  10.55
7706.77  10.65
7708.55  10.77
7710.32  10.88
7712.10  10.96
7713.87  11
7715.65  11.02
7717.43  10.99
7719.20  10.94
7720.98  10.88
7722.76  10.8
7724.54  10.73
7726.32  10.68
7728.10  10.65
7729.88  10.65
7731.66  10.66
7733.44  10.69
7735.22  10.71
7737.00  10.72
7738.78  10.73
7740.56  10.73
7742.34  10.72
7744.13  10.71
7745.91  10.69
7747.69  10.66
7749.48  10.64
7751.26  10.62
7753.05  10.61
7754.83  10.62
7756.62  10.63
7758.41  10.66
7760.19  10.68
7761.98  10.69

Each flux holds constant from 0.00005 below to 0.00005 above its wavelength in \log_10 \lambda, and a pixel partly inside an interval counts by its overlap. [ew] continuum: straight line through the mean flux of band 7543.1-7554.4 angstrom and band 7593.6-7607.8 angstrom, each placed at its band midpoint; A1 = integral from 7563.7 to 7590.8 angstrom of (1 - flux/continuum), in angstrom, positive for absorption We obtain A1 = 0.6 angstrom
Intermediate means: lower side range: 11.1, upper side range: 11.3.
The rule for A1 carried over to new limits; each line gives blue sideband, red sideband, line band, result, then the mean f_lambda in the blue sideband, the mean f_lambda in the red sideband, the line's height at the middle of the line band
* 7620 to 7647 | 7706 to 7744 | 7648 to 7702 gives 1.2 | 11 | 10.8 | 10.9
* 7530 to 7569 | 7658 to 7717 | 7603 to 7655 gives -0.9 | 11.2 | 10.7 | 10.9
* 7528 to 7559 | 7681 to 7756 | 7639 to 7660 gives -0.2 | 11.2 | 10.7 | 10.9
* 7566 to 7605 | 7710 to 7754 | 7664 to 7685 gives 0.4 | 11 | 10.8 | 10.9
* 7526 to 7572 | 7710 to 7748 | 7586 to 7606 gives -0.1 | 11.2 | 10.8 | 11.1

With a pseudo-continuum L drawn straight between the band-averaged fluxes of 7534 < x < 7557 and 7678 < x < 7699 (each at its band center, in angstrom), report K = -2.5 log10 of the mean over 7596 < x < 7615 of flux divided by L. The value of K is -0.03 mag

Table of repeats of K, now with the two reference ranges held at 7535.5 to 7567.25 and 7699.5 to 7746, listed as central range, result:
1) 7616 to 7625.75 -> 0.03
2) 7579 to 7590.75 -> 0.03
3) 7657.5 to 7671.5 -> 0.05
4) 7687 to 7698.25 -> 0.01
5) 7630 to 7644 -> -0.02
